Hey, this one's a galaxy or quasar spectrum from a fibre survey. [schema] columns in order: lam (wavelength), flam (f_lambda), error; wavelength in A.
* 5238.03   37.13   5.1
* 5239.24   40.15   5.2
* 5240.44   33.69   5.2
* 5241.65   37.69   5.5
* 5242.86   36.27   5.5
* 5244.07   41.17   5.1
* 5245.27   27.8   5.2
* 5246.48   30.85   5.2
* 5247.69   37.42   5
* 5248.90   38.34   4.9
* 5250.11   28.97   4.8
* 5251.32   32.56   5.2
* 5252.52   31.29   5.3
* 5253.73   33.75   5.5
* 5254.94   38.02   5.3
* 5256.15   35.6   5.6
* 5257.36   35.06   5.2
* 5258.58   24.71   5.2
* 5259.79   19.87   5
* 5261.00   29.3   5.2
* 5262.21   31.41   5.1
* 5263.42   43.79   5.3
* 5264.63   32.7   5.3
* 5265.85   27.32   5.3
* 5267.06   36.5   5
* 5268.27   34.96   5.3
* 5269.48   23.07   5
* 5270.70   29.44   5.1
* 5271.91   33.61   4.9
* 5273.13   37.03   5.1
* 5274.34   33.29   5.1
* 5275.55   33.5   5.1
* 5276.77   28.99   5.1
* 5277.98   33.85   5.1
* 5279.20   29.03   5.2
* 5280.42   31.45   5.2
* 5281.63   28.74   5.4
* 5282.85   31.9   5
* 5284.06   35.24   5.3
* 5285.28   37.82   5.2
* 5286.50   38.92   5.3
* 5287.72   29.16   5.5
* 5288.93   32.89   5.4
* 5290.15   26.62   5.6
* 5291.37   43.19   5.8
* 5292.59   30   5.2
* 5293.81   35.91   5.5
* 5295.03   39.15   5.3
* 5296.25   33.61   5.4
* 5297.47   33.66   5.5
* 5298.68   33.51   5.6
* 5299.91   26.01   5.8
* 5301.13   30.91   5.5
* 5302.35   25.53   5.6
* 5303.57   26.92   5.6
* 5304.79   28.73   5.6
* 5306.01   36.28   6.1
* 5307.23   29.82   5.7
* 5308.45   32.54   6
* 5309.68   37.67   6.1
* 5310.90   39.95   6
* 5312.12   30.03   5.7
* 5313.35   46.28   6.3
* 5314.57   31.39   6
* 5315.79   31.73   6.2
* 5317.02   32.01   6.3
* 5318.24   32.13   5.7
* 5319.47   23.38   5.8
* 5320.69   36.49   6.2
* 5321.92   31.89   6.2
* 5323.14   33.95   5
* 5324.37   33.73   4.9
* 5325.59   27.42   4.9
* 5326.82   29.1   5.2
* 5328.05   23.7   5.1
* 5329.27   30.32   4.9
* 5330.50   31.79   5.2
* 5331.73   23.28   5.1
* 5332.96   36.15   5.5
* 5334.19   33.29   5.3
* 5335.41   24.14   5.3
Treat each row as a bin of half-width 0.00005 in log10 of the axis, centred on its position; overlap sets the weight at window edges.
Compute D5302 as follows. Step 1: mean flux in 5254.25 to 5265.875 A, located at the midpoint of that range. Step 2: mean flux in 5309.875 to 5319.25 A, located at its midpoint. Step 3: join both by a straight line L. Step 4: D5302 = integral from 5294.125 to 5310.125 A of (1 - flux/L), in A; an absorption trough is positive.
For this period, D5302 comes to 0.9 A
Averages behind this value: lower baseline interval 32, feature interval 31.9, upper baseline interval 34.4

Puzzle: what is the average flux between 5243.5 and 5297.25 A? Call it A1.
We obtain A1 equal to 32.9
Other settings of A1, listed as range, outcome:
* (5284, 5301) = 33.8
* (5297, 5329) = 31.7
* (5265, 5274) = 31.8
